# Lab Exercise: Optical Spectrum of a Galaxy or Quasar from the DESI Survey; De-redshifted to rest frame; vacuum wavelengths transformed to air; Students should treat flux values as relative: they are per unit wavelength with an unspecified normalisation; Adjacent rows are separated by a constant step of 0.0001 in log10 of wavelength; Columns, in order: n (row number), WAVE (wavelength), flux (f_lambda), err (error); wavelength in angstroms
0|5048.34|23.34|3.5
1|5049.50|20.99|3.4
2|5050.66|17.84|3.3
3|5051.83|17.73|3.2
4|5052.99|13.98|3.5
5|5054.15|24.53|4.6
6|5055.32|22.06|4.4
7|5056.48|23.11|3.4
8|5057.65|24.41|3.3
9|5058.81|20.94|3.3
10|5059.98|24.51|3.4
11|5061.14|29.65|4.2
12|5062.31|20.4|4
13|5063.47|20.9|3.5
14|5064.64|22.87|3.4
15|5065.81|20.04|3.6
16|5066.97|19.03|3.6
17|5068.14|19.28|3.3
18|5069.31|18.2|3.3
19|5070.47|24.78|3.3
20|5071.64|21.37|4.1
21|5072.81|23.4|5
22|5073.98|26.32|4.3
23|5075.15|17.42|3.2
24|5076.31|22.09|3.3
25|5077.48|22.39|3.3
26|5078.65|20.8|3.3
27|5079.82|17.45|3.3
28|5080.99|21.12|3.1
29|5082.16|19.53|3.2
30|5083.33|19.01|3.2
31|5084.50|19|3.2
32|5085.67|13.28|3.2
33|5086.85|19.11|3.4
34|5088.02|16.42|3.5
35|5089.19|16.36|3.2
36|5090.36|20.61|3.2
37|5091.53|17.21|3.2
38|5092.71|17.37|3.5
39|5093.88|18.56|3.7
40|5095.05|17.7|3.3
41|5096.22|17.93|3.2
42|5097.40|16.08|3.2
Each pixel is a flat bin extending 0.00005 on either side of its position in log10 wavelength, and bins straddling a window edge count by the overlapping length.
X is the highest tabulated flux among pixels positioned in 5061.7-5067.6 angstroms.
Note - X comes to 22.87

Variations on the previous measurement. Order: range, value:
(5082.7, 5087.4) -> 19.11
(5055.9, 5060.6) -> 24.51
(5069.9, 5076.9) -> 26.32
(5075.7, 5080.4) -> 22.39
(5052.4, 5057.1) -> 24.53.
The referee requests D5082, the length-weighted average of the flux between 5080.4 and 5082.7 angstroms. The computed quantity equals 20.3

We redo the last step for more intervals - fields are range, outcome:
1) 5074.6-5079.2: 20.7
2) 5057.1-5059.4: 22.6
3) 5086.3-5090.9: 18.1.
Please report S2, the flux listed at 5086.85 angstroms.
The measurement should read 19.11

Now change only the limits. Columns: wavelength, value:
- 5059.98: 24.51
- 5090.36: 20.61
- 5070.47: 24.78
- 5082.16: 19.53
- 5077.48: 22.39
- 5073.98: 26.32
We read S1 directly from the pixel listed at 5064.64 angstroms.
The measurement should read 22.87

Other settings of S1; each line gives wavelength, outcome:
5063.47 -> 20.9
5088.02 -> 16.42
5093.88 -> 18.56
